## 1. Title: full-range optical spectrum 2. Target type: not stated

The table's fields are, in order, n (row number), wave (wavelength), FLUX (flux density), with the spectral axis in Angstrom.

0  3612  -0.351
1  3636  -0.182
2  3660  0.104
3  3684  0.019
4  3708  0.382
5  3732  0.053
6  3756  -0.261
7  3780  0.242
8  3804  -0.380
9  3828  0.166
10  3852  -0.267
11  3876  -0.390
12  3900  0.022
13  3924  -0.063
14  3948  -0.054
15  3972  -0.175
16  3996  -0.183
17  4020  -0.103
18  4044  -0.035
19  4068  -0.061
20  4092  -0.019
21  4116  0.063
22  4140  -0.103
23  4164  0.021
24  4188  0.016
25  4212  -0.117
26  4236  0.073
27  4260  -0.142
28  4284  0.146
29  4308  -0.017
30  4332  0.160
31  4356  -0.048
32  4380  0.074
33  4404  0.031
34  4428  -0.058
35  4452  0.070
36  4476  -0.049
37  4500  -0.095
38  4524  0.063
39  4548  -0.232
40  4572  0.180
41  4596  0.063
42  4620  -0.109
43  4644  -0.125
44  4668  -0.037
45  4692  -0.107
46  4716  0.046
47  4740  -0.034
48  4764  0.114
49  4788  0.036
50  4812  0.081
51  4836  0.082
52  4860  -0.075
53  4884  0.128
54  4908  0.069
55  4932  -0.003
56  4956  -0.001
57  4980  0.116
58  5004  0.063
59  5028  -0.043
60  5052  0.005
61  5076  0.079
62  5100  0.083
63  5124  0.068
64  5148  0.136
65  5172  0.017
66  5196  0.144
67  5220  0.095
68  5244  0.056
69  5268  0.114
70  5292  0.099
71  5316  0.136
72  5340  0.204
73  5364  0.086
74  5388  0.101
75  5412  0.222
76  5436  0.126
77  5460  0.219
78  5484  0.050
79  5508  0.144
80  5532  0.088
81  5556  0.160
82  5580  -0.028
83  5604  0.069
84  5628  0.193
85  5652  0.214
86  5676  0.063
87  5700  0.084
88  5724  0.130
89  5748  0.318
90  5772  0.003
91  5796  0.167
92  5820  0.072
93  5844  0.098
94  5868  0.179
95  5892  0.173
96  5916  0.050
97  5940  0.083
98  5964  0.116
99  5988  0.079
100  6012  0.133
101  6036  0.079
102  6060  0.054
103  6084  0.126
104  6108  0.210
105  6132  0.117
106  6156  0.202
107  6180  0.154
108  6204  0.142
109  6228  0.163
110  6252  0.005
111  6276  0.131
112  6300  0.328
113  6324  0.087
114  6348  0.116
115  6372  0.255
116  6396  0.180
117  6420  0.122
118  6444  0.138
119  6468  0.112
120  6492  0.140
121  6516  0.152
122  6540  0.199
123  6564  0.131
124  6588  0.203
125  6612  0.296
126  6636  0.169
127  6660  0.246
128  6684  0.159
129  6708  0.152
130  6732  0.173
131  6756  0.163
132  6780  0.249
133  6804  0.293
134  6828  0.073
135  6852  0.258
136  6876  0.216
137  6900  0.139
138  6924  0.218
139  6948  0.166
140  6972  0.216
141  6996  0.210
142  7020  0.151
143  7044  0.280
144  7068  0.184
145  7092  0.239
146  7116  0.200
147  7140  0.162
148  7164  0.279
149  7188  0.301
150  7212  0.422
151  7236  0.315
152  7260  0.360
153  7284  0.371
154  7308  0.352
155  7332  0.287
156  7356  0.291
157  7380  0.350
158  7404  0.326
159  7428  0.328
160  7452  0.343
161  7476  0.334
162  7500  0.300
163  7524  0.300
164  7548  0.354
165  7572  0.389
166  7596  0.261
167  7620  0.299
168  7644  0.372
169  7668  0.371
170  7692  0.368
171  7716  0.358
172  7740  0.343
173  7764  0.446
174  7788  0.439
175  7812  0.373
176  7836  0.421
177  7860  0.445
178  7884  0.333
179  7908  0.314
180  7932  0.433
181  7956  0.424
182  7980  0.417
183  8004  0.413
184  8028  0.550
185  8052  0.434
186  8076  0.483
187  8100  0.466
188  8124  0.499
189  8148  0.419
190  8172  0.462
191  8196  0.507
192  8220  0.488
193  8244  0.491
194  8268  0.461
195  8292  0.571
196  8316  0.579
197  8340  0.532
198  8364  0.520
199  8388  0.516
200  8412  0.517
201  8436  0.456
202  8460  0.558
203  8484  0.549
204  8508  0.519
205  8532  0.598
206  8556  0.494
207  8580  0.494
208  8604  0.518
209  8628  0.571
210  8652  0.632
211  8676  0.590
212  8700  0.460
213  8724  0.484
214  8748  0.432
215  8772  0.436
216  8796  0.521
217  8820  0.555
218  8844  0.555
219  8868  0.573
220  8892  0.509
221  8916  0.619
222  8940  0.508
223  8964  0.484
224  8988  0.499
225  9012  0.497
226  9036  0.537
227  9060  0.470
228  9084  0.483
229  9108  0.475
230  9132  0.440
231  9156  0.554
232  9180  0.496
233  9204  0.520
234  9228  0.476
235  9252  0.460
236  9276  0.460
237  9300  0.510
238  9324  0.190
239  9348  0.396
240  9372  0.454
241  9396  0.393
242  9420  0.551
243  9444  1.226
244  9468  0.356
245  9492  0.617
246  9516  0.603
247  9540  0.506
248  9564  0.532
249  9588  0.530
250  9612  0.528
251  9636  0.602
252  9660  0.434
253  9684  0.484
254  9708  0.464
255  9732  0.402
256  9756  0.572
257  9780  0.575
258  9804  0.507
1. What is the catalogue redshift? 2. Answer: 0.797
